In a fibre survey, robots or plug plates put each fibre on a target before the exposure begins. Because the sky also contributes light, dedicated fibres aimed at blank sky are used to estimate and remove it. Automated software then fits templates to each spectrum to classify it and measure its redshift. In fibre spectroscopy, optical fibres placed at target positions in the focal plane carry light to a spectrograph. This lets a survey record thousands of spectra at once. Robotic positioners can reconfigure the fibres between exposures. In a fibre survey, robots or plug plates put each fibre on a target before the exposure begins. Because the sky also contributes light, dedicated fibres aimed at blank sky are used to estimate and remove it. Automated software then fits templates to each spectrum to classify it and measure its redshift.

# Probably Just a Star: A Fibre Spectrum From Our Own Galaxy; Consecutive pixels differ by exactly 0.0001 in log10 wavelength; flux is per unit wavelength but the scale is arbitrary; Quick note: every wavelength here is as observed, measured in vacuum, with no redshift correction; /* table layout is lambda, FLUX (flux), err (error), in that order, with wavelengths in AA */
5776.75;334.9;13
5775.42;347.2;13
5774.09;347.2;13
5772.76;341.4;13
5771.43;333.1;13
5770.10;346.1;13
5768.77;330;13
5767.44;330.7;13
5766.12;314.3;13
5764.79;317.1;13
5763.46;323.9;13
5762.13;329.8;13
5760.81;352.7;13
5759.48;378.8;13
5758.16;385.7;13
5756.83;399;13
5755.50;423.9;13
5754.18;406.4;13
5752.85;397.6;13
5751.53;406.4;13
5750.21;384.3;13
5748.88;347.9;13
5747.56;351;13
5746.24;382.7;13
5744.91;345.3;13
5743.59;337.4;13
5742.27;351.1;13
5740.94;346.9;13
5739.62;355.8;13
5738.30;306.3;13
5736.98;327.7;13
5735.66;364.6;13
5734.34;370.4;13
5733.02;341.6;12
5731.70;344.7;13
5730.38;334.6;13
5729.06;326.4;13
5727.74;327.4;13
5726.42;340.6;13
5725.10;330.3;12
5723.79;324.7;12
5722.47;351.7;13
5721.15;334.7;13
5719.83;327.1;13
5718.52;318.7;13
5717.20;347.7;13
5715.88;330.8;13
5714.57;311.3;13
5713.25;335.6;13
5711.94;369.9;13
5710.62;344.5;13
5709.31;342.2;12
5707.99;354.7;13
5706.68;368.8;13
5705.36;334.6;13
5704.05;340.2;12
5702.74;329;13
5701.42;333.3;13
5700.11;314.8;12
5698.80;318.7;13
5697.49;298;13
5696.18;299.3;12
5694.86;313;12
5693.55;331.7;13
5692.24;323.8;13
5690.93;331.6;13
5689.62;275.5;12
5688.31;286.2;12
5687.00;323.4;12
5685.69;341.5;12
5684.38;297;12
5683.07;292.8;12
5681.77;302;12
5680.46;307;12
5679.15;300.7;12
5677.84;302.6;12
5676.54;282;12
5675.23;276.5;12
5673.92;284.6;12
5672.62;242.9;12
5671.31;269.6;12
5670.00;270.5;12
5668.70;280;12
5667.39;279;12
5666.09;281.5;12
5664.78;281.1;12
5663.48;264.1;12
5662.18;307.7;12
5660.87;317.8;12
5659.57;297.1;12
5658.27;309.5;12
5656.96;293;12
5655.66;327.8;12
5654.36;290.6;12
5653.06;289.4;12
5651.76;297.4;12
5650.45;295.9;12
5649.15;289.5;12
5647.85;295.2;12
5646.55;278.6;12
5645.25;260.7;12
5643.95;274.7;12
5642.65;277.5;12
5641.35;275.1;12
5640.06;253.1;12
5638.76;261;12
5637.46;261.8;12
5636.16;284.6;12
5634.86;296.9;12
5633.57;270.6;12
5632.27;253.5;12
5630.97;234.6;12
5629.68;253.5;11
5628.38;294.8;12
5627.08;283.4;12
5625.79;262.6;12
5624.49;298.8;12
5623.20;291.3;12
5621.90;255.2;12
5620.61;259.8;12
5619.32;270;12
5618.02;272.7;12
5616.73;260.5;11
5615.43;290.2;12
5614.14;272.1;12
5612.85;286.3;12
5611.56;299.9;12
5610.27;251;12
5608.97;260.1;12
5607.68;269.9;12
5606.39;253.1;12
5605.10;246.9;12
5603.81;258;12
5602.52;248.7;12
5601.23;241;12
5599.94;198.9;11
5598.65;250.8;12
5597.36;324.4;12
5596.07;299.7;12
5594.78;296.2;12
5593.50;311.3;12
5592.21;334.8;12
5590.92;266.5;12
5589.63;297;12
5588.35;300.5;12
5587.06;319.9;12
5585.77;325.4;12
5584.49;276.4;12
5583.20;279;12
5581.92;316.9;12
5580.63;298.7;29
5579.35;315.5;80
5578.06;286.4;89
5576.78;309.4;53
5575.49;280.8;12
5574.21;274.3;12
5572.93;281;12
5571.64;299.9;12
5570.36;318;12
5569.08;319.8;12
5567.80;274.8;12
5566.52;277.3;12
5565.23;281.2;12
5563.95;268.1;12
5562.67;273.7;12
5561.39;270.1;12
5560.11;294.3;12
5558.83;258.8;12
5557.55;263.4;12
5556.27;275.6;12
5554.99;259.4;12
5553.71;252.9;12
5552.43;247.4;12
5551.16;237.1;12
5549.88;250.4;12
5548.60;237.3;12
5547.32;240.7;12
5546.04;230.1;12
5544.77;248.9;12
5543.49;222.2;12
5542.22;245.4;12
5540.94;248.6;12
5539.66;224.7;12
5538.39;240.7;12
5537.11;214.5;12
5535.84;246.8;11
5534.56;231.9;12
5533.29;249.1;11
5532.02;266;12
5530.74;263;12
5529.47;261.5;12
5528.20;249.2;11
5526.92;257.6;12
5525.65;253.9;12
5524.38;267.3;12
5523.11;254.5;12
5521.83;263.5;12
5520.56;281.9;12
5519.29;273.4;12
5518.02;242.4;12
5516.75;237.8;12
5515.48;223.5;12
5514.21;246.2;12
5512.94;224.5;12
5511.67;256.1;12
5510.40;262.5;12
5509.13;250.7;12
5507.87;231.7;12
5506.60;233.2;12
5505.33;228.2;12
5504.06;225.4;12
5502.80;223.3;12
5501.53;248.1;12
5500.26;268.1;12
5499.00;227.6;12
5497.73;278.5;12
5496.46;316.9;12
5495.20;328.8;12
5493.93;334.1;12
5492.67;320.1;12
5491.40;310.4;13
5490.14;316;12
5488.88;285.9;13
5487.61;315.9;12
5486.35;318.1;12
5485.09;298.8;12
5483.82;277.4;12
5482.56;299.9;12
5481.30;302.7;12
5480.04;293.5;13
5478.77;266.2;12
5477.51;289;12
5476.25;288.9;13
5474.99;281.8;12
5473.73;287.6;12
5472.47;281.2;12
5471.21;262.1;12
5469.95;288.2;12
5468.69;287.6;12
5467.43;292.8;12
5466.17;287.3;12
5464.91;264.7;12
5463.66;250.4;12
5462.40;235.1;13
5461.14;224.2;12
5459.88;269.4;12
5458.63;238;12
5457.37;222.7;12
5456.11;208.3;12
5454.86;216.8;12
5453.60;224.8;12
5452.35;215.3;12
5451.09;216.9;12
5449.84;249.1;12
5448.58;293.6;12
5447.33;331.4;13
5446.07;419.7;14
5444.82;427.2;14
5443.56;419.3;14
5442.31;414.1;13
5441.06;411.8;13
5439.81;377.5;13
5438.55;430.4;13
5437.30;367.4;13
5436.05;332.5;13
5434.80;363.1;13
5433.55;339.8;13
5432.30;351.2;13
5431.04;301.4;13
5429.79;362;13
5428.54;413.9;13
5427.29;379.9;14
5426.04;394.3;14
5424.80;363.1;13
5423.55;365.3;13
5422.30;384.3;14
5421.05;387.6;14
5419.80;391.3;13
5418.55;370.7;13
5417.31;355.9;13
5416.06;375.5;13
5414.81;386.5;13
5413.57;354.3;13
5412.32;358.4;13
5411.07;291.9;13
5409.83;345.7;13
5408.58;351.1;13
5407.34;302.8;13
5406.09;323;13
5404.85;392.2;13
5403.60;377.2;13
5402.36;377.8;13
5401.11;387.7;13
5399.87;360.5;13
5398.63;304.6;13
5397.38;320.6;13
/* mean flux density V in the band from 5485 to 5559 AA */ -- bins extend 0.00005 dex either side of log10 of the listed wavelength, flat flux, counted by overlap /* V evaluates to 258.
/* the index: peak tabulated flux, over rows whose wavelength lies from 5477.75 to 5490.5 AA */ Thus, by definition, 318.1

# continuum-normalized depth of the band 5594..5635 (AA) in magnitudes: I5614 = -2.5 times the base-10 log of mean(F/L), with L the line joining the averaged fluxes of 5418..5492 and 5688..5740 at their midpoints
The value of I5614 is 0.21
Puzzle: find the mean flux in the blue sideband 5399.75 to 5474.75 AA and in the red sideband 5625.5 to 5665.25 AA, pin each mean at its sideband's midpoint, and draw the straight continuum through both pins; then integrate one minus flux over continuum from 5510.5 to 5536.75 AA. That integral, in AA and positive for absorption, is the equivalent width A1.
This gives 4.8 AA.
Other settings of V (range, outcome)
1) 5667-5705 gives 302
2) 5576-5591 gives 300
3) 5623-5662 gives 283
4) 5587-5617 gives 276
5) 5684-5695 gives 314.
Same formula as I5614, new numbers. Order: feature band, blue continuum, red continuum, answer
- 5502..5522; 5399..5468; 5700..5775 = 0.352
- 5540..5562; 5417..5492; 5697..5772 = 0.281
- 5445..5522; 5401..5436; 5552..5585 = 0.207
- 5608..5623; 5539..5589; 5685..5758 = 0.096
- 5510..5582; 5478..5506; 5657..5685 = 0.097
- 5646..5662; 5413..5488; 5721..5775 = 0.143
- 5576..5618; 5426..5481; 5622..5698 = 0.043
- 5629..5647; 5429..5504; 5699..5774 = 0.229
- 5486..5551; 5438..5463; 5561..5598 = 0.160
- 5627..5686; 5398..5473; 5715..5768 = 0.210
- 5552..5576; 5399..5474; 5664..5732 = 0.162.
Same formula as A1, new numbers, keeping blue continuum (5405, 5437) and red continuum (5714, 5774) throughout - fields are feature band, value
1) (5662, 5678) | 3.4 AA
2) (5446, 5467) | 6.1 AA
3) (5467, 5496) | 4.8 AA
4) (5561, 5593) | 5.4 AA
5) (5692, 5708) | 1.1 AA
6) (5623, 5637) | 3.1 AA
